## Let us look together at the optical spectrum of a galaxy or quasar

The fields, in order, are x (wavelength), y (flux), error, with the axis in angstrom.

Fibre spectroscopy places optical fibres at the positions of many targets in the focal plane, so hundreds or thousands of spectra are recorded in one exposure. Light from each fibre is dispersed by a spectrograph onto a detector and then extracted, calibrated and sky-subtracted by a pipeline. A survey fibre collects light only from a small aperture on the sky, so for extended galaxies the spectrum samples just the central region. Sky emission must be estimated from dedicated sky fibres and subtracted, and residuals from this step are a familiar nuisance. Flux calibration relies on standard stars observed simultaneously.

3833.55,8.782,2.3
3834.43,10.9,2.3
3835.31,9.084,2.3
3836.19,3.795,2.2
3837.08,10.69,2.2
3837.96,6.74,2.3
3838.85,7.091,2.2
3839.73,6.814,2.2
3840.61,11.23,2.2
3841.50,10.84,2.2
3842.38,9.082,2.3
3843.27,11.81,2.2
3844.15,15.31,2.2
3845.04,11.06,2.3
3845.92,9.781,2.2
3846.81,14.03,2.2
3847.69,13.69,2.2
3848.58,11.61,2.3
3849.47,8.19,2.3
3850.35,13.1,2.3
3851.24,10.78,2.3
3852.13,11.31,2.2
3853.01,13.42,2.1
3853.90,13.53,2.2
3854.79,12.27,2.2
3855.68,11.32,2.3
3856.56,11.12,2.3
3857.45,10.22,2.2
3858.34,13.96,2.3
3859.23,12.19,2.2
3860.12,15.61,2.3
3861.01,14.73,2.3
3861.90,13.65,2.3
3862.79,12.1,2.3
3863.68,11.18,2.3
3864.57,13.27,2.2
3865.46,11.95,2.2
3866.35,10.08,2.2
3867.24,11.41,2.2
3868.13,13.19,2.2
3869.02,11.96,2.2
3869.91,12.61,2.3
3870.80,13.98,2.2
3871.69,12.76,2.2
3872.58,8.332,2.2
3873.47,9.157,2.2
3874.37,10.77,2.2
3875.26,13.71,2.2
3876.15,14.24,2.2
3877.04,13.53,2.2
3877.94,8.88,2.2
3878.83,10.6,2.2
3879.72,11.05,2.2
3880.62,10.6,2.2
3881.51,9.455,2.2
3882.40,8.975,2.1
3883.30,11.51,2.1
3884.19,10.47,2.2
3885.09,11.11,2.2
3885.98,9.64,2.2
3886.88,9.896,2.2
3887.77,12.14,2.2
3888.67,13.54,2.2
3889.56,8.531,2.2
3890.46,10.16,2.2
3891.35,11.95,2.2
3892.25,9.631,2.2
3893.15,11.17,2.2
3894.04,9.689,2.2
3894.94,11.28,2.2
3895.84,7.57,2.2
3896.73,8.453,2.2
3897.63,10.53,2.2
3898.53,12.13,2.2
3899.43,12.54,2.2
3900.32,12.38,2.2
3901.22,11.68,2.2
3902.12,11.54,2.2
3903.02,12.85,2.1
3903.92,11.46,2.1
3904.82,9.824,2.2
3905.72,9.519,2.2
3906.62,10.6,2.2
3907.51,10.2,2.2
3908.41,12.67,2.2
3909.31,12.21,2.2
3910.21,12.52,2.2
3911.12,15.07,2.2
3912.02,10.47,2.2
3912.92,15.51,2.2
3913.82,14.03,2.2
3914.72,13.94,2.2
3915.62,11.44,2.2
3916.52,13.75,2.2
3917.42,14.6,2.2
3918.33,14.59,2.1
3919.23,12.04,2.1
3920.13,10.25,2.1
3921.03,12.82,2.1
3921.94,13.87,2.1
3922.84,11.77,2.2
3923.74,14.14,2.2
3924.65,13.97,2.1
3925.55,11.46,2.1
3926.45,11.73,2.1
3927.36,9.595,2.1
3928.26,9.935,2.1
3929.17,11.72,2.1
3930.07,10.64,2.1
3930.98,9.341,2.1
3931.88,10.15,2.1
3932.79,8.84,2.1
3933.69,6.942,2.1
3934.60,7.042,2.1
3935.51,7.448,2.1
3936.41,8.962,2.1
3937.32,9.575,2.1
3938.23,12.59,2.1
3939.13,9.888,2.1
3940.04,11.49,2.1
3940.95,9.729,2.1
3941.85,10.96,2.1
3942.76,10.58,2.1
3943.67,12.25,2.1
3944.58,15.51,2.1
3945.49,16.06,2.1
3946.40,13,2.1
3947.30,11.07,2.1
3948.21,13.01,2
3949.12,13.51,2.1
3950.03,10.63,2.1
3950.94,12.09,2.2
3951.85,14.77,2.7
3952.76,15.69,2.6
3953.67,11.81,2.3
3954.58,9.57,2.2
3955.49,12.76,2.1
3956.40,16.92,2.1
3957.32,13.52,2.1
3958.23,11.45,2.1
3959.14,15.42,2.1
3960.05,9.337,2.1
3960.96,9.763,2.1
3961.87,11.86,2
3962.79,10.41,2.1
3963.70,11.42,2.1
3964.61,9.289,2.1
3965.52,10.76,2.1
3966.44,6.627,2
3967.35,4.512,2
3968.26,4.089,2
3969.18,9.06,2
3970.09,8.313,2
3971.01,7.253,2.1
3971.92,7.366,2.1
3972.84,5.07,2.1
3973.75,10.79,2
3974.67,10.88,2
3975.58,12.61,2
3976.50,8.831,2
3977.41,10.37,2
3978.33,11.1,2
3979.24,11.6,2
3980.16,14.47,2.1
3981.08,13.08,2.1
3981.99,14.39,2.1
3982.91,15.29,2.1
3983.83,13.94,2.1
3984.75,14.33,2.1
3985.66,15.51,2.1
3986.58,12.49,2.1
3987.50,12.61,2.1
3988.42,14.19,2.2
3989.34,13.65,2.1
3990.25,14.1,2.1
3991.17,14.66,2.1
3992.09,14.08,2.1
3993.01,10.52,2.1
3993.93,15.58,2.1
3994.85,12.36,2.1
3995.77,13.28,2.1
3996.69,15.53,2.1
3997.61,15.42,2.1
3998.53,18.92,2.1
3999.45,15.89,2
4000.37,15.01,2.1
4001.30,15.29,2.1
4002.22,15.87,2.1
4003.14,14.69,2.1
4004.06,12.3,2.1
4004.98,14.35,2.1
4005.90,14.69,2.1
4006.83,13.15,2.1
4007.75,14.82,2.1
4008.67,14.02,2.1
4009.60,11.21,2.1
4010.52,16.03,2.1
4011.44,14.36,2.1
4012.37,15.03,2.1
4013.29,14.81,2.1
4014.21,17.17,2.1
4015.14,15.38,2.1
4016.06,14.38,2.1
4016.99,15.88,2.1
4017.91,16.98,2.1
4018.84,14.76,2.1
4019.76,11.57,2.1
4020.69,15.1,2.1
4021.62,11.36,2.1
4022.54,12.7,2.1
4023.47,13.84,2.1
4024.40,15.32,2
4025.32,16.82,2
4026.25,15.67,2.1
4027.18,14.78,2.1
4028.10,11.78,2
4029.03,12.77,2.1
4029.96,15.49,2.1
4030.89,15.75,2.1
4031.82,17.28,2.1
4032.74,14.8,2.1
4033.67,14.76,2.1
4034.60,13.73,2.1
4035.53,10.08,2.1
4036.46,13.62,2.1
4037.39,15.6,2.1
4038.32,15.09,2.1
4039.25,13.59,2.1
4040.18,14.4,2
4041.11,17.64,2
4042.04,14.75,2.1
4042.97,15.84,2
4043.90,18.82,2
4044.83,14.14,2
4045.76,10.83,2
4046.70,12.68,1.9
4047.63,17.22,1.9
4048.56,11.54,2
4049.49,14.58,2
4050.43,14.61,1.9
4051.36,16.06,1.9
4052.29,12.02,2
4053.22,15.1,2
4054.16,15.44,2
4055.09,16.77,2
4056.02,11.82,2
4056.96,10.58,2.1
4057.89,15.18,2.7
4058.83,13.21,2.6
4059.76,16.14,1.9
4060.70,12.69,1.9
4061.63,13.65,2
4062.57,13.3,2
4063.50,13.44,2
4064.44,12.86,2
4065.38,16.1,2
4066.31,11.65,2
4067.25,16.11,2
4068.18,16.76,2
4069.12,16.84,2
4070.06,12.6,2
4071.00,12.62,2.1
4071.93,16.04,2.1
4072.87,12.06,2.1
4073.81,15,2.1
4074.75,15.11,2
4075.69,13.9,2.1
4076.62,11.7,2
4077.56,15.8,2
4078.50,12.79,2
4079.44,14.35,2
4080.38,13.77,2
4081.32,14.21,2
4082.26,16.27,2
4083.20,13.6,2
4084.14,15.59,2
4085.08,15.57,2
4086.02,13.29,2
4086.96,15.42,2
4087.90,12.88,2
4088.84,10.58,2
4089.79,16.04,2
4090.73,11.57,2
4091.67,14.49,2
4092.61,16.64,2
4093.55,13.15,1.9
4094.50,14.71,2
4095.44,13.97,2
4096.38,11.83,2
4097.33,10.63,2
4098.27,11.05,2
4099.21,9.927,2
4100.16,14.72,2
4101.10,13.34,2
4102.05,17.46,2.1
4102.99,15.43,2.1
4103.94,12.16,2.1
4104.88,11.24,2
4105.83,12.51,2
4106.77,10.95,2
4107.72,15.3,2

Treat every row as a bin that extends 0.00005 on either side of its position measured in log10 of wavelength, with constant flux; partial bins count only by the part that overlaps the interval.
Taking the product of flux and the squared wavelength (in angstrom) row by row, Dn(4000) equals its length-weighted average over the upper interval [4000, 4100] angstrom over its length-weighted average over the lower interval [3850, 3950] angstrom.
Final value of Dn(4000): 1.3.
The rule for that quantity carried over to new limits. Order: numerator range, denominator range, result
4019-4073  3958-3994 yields 1.32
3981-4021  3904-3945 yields 1.31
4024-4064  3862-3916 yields 1.36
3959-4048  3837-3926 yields 1.22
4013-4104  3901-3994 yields 1.29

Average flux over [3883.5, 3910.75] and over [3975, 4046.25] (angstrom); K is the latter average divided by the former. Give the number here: 1.3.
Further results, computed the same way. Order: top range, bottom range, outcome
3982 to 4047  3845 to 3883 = 1.22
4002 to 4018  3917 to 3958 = 1.25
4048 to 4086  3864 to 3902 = 1.28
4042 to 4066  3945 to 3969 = 1.23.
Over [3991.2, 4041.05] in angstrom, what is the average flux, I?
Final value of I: 14.5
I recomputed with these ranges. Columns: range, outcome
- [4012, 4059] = 14.5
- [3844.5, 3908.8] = 11.4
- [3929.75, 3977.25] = 10.6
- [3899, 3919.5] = 12.4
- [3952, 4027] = 12.9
